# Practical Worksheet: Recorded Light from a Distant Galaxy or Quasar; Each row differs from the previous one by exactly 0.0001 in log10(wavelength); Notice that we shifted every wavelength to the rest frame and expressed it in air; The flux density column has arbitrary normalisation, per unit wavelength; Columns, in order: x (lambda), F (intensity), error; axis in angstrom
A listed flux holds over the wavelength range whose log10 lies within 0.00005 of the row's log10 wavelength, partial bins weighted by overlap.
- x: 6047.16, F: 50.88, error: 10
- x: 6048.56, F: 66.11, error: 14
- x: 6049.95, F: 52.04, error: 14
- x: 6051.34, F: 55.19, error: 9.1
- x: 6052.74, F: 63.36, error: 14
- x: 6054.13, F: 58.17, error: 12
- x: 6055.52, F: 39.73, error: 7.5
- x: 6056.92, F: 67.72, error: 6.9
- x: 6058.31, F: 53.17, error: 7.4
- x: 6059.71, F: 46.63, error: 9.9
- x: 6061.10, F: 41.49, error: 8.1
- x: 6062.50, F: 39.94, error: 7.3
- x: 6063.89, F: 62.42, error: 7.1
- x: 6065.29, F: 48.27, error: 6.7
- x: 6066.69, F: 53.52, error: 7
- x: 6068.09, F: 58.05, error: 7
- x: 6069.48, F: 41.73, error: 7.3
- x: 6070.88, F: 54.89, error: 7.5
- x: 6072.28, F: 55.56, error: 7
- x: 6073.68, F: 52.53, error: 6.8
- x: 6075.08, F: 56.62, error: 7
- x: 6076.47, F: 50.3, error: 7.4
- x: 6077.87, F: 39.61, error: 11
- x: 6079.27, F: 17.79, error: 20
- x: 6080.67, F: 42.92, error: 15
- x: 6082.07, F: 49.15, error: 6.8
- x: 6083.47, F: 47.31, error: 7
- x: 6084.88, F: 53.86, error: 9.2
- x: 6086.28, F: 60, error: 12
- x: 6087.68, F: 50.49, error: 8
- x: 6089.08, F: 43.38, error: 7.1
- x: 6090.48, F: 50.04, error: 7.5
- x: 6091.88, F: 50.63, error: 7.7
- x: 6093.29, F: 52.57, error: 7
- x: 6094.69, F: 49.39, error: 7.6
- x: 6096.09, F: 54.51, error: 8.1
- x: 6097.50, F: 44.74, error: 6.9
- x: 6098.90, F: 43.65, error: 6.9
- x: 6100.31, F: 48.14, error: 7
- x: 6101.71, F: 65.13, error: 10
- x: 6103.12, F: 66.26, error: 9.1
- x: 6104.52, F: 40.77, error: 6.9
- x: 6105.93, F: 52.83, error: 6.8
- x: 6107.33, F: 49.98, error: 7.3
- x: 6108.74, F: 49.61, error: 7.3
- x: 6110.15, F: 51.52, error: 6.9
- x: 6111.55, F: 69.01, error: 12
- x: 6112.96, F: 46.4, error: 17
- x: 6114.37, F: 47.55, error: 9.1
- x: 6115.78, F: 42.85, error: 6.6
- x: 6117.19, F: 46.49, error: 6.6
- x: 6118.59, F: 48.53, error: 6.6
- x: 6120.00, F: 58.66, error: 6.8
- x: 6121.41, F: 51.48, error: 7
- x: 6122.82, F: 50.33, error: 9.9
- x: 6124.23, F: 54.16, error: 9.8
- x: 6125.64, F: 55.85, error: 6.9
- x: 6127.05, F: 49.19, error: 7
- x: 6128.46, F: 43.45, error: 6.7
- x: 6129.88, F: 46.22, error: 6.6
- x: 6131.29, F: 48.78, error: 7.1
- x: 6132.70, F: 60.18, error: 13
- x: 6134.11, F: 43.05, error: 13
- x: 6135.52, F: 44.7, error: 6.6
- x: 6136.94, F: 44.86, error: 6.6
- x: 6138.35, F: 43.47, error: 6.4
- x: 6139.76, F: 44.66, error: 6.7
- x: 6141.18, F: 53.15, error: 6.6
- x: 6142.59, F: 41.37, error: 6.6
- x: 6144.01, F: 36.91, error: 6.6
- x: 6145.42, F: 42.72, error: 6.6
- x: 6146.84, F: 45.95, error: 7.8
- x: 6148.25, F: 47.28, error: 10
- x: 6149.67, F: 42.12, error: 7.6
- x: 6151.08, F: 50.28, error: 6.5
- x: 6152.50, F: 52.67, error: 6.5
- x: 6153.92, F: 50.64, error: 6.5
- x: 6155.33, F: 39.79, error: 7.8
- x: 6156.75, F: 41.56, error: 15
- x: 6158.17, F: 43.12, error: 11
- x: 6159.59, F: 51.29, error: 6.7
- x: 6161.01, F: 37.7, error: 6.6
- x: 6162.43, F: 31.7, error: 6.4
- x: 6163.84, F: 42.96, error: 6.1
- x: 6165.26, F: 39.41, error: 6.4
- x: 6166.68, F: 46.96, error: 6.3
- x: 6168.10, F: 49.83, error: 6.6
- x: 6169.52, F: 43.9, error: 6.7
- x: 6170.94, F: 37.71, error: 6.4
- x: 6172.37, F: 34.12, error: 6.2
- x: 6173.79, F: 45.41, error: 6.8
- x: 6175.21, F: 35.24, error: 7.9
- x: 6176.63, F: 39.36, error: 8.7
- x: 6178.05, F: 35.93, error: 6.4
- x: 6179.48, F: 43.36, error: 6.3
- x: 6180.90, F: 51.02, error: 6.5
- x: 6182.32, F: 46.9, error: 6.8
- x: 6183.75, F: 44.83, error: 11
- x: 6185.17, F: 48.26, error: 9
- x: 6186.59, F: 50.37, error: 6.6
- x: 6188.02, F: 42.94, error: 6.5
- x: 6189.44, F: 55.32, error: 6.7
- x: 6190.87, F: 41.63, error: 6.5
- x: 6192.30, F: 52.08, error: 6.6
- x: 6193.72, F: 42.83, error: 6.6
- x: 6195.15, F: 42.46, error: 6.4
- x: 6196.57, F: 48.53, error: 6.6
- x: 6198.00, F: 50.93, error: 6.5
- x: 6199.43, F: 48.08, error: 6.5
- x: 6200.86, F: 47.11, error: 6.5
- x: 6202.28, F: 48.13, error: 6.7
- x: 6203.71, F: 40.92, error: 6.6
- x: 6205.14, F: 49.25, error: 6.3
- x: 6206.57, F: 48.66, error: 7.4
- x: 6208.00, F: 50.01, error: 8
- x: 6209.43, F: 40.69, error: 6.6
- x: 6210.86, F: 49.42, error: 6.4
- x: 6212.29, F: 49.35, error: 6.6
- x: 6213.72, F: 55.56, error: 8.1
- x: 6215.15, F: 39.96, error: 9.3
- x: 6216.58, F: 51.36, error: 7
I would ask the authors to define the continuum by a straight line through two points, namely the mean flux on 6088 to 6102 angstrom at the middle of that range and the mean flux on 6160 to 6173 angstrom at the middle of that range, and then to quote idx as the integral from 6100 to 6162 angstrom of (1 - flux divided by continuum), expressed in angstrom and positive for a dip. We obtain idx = -4.48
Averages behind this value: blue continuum 49.8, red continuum 40.8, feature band 48.6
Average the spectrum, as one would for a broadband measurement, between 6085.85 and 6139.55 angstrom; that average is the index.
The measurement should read 50.4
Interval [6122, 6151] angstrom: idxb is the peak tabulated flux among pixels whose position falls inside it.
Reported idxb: 60.18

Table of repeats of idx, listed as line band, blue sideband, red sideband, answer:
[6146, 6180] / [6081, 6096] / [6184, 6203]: 3.9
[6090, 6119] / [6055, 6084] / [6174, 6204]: -2.0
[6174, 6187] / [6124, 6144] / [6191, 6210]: 0.9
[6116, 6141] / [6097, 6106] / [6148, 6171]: -0.4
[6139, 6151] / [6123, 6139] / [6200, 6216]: 0.9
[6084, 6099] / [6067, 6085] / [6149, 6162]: -1.1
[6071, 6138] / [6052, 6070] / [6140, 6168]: -2.1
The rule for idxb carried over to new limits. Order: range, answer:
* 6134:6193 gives 55.32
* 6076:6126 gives 69.01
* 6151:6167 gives 52.67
